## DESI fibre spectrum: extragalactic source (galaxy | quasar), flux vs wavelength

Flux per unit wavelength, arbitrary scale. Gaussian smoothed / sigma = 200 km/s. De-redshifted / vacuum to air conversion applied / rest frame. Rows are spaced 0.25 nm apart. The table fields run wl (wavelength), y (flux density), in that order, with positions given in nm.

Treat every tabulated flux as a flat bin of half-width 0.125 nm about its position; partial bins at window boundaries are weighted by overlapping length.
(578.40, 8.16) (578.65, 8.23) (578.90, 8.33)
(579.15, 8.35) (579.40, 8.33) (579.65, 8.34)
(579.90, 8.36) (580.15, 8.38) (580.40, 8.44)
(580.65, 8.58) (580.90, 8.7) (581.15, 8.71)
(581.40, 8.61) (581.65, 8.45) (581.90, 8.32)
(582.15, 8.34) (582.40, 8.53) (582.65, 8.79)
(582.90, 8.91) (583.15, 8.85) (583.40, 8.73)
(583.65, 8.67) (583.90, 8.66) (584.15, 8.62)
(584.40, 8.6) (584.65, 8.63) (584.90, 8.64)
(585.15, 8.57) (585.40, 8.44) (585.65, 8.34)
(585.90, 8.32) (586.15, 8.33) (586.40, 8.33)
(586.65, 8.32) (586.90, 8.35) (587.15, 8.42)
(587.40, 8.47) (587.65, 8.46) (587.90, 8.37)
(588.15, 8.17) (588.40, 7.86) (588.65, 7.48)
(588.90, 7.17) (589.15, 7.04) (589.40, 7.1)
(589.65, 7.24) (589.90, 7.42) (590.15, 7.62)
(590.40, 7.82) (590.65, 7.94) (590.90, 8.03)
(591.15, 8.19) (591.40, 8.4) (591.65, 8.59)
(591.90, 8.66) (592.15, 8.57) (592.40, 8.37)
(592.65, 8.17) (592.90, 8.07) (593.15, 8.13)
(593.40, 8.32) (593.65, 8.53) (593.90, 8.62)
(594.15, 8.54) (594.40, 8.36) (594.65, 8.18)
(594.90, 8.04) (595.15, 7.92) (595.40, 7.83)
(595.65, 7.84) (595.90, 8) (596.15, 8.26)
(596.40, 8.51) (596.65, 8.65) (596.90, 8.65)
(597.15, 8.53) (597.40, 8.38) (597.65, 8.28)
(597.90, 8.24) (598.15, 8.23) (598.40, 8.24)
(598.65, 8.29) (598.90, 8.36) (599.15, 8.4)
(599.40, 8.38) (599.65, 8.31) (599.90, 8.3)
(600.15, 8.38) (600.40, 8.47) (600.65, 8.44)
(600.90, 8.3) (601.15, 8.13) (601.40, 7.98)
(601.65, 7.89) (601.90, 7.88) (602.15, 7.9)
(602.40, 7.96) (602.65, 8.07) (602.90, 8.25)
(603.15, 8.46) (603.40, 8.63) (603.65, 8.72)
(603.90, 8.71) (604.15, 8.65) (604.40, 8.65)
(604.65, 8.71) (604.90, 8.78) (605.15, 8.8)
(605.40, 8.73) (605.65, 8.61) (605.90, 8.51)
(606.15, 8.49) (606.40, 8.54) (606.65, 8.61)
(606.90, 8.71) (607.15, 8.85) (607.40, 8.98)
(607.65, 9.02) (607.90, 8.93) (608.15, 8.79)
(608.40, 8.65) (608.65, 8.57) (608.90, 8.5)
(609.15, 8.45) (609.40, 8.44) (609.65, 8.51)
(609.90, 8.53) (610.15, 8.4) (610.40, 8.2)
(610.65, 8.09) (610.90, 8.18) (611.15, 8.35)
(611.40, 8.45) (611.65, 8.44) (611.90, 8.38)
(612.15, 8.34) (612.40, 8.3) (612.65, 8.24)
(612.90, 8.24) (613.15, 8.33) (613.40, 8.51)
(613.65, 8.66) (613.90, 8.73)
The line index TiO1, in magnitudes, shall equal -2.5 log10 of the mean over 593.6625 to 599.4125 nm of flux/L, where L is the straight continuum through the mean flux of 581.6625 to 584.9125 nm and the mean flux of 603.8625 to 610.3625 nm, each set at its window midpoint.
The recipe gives 0.04 mag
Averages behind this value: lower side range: 8.63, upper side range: 8.65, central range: 8.3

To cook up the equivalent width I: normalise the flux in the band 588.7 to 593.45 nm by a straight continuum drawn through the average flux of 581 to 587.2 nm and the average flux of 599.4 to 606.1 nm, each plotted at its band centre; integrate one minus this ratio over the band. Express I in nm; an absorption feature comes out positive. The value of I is 0.31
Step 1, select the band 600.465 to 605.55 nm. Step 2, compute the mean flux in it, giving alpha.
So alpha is 8.38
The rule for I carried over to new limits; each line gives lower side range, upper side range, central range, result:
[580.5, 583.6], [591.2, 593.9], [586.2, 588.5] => 0.05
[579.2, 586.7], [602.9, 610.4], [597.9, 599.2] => 0.05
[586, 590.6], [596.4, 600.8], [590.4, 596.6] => -0.08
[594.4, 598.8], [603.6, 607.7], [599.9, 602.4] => 0.10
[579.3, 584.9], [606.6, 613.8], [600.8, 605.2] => 0.09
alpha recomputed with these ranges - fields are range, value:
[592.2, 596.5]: 8.22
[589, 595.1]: 8.08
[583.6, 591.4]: 8.12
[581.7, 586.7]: 8.55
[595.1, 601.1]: 8.3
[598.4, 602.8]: 8.2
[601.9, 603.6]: 8.21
